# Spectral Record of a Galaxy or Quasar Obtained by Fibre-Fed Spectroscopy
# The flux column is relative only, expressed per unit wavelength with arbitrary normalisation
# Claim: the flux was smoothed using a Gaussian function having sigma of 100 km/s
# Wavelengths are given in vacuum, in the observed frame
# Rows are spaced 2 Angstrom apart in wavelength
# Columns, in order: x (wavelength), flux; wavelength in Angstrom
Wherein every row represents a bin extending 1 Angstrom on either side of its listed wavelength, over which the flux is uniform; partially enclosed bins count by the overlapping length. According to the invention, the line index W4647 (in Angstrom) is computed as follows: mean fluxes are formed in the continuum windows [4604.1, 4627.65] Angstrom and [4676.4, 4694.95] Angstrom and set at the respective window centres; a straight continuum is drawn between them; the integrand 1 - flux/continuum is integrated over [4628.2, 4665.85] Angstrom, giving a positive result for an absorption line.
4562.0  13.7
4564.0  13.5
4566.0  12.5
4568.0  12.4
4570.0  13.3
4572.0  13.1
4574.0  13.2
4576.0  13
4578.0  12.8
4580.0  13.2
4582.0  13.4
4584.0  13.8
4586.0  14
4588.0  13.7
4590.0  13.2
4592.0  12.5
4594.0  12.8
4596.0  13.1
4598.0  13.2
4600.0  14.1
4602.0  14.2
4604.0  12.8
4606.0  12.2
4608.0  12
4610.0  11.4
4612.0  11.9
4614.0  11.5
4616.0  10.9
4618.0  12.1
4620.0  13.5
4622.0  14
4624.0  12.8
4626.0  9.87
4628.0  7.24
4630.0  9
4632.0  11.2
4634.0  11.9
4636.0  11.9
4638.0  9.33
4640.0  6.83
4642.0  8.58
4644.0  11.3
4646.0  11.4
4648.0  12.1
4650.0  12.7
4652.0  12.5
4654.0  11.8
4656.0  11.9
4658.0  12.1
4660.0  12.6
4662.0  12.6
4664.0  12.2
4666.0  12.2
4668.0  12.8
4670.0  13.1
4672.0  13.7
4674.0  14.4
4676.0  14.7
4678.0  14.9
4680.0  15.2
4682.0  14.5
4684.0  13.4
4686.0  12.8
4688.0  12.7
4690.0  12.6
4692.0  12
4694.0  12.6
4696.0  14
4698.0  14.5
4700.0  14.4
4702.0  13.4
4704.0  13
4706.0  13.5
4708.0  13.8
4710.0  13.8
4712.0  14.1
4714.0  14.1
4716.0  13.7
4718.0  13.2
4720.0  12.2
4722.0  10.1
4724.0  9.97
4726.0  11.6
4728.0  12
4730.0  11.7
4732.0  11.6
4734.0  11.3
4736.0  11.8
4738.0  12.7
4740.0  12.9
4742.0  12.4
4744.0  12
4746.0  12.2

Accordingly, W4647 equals 4.4 Angstrom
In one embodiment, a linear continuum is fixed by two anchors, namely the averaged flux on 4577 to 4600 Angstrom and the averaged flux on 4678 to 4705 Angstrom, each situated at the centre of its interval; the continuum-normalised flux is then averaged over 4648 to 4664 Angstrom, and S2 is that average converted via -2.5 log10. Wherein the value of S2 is 0.10 mag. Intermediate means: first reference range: 13.3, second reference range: 13.5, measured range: 12.3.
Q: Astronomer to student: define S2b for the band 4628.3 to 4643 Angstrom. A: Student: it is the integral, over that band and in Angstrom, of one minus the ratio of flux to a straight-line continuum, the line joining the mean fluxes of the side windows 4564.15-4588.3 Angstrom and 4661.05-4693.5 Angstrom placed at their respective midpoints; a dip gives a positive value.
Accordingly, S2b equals 4.0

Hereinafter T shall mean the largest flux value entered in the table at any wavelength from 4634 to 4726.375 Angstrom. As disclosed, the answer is 15.2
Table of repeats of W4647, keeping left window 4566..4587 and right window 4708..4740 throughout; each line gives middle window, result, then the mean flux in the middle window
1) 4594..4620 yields 1.01 Angstrom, 12.5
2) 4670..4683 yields -1.91 Angstrom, 14.5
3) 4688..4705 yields -1.08 Angstrom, 13.3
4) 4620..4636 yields 2.23 Angstrom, 11.1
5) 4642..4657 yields 1.21 Angstrom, 11.7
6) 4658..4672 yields 0.05 Angstrom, 12.6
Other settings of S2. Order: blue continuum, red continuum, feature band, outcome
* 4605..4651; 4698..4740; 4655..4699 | -0.11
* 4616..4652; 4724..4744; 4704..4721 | -0.16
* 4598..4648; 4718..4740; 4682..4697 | -0.13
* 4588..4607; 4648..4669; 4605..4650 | 0.15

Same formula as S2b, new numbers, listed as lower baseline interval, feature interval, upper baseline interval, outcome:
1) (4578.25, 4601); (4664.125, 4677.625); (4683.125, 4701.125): -0.2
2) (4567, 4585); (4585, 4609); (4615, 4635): -1.6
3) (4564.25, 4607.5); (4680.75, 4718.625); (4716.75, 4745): -4.3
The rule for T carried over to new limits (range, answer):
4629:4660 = 12.7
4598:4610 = 14.2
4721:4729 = 12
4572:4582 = 13.4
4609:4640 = 14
